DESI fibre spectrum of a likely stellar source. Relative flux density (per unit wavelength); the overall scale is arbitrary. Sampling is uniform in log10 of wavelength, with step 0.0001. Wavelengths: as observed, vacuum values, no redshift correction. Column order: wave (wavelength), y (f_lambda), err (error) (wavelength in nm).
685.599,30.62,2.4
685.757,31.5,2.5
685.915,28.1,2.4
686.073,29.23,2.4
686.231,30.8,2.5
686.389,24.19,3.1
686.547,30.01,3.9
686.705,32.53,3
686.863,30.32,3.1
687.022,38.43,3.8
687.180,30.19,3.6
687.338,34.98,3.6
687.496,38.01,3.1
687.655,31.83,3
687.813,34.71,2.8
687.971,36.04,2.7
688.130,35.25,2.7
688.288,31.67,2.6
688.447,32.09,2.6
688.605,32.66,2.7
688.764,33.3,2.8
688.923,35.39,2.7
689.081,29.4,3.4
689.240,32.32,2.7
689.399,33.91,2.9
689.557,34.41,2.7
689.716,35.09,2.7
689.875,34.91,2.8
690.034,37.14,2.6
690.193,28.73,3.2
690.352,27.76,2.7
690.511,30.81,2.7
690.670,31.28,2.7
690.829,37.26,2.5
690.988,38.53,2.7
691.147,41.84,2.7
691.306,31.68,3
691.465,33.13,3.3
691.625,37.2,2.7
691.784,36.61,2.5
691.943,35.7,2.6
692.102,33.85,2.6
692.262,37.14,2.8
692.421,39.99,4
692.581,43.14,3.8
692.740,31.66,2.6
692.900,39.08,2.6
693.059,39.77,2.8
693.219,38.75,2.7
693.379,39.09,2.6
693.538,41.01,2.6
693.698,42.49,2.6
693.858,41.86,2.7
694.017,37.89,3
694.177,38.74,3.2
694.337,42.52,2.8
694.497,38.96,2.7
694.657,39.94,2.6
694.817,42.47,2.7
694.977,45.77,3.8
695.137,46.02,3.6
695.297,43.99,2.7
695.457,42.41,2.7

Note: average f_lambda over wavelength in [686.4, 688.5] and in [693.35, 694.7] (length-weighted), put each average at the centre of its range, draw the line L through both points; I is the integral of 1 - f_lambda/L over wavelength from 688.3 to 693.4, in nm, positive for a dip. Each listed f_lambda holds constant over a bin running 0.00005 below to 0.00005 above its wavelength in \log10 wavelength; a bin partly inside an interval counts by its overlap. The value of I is 0.265 nm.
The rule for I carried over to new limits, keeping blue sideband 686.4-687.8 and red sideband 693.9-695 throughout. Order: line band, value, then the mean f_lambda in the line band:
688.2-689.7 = 0.08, 32.9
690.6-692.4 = 0.08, 36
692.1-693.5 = 0.02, 38.4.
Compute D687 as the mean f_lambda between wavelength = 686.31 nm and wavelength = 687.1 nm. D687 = 31.1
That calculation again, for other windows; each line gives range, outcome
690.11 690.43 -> 28.3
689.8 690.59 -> 31.8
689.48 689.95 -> 34.8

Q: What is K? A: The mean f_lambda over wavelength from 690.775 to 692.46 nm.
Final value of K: 36.6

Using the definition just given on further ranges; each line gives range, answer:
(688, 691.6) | 33.7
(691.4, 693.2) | 37.1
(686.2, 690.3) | 33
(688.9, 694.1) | 36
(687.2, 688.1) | 34.8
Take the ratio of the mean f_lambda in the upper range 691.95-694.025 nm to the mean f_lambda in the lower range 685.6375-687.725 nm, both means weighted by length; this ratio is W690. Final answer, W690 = 1.23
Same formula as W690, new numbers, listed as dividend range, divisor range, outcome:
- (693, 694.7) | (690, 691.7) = 1.18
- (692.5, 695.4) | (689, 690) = 1.22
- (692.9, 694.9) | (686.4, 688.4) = 1.21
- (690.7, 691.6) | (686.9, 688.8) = 1.07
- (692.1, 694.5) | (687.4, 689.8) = 1.16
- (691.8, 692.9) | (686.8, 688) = 1.08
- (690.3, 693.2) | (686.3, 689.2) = 1.10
